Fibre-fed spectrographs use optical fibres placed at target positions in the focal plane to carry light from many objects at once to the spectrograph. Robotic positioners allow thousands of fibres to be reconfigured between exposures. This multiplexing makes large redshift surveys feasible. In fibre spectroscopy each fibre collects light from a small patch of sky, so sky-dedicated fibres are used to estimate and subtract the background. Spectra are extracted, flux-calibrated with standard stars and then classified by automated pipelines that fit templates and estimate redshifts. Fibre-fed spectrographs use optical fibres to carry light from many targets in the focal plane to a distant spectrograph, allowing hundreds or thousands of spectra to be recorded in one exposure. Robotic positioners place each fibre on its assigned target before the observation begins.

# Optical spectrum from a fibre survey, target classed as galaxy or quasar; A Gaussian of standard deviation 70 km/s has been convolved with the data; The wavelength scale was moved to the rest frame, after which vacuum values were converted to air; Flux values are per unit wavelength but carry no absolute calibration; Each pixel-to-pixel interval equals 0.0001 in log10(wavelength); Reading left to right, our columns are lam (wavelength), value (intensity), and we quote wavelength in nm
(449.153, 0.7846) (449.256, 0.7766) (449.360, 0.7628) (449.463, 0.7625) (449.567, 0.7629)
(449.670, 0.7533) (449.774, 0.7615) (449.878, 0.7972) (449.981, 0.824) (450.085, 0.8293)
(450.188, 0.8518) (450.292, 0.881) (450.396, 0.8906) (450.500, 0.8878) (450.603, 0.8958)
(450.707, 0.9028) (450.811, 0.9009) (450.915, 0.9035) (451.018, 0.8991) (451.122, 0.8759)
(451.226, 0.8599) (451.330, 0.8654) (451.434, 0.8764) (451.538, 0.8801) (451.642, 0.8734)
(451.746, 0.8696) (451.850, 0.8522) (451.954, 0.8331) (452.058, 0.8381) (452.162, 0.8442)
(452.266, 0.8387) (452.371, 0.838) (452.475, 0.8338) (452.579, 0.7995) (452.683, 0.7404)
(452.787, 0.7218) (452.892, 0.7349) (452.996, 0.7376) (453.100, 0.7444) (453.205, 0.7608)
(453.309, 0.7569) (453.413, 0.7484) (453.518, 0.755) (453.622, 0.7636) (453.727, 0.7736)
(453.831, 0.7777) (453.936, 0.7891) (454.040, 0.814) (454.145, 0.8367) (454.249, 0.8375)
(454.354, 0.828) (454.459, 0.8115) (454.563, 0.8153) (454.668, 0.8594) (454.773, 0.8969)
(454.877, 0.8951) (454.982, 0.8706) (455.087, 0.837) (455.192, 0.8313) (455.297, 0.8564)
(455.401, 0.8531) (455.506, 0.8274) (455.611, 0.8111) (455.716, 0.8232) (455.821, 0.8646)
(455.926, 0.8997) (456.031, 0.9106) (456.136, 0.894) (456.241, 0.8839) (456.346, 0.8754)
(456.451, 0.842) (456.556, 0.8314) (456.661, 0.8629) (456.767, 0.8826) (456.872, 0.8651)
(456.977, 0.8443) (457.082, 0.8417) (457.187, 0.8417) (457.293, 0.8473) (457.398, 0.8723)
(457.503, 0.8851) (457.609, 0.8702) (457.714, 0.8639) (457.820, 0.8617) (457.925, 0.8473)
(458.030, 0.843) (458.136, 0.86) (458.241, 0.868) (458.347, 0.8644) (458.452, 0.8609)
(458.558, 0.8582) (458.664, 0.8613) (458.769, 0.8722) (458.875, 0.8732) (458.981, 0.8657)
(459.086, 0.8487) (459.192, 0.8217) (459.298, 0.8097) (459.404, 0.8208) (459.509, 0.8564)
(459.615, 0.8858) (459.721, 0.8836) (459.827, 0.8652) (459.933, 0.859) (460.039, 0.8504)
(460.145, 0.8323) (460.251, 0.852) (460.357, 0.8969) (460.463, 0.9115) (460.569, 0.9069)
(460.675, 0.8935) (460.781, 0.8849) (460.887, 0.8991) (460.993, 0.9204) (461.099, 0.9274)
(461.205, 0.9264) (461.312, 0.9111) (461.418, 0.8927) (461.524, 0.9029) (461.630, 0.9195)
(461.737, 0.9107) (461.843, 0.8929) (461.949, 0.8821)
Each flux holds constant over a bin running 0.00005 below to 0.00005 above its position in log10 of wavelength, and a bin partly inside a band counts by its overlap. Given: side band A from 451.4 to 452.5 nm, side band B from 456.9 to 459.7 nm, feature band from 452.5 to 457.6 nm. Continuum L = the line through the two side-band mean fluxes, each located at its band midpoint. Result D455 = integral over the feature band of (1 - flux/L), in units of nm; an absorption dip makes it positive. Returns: 0.16 nm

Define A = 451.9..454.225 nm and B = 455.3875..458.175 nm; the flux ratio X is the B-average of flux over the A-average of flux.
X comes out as 1.09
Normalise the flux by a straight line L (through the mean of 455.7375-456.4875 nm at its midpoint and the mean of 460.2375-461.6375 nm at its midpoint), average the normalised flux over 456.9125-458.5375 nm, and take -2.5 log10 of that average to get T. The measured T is 0.04 mag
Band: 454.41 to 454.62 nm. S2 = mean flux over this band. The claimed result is 0.816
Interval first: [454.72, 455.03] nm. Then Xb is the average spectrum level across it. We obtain 0.888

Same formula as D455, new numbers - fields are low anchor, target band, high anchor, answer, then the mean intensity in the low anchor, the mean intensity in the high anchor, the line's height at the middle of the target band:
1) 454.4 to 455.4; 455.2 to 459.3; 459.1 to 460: -0.03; 0.853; 0.85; 0.851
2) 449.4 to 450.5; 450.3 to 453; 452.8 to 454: -0.21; 0.814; 0.758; 0.786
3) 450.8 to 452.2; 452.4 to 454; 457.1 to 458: 0.19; 0.869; 0.86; 0.867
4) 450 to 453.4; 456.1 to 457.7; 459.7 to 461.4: 0.01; 0.837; 0.889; 0.867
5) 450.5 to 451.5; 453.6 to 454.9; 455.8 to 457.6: 0.08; 0.887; 0.867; 0.876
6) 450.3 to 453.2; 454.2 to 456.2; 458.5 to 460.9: -0.01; 0.841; 0.865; 0.851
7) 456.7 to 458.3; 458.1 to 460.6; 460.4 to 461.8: 0.06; 0.859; 0.908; 0.885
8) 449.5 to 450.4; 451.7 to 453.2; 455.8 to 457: 0.06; 0.812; 0.872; 0.835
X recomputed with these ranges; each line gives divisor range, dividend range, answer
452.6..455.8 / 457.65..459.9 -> 1.07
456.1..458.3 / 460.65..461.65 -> 1.06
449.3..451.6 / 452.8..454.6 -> 0.92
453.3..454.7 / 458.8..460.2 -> 1.07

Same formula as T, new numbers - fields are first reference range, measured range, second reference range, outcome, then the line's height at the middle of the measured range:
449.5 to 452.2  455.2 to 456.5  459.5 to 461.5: 0.013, 0.871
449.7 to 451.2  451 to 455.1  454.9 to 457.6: 0.055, 0.861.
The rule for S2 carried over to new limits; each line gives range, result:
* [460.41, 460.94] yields 0.9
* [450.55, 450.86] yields 0.901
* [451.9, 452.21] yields 0.839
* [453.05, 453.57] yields 0.753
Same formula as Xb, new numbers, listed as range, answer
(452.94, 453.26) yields 0.748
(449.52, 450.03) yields 0.78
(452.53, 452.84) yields 0.753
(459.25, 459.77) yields 0.852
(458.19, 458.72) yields 0.862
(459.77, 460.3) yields 0.851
